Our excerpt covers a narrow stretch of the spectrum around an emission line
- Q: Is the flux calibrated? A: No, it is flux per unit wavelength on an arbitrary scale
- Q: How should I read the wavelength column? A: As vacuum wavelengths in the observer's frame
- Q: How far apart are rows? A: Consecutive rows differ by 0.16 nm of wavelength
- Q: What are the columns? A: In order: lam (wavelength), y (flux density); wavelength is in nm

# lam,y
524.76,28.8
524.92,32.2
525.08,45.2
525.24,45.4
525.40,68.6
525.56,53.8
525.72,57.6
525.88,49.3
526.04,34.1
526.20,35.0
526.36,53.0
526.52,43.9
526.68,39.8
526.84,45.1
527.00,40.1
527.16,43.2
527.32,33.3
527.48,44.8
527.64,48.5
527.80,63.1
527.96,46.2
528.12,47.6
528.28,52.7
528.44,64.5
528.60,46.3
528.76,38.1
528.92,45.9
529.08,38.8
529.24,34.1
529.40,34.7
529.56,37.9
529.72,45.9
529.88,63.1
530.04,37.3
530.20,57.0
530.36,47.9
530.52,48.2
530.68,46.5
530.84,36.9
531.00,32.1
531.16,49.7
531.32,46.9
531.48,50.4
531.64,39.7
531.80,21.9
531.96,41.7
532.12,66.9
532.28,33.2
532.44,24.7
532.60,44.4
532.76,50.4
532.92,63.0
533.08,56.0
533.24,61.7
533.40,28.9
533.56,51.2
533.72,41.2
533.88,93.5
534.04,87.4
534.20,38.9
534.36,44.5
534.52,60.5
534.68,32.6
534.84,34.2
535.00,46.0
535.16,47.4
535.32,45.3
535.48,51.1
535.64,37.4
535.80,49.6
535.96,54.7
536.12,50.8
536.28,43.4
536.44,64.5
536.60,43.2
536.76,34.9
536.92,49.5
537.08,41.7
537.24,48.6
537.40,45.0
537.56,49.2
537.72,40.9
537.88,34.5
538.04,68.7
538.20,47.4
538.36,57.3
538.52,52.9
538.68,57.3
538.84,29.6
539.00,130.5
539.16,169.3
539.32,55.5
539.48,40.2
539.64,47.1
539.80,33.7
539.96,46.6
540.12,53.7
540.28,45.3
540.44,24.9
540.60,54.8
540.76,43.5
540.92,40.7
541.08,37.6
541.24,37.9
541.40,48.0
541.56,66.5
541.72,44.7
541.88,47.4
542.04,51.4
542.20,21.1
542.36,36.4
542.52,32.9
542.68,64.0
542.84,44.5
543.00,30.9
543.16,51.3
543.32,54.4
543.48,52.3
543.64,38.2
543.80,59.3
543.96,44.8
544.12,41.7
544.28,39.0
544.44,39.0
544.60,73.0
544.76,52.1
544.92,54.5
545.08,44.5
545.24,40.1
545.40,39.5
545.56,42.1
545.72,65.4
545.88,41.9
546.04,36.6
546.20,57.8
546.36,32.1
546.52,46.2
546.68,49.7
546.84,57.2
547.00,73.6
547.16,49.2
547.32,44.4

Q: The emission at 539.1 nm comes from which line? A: [O III] 5007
